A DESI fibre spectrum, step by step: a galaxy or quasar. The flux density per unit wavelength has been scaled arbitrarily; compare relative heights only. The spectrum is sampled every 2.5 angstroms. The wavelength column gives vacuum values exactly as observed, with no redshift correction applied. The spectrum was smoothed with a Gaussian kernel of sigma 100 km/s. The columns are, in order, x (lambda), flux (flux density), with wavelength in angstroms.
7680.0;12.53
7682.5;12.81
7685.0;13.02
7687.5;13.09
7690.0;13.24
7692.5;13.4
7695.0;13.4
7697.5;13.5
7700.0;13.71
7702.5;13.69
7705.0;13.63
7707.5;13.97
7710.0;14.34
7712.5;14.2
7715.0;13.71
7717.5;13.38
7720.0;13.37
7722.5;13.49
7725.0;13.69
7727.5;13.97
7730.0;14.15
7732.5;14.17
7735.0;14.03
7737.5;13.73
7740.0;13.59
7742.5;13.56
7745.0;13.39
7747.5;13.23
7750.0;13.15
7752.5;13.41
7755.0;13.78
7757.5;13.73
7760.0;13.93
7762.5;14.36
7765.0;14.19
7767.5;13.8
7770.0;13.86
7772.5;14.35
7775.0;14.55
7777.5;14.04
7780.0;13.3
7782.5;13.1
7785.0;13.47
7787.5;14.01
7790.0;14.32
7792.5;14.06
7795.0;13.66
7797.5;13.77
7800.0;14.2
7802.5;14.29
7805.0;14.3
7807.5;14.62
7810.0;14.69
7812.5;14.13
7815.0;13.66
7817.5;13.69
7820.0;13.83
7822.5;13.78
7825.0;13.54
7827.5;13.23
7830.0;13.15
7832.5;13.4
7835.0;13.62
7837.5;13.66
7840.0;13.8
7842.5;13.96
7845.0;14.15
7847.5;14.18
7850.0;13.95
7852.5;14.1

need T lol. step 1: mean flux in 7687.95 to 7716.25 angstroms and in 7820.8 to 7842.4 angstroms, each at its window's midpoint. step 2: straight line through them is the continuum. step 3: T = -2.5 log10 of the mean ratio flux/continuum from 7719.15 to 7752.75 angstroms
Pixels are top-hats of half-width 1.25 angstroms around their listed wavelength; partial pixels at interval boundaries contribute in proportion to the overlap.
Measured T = 0.00 mag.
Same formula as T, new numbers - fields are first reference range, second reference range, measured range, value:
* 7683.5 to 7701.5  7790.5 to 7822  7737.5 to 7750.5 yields 0.019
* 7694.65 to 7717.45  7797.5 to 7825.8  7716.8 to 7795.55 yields 0.011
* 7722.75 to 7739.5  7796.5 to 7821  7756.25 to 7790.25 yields 0.009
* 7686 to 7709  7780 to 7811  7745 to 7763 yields 0.015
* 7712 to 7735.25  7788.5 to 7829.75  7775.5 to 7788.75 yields 0.021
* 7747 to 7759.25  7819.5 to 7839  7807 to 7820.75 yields -0.045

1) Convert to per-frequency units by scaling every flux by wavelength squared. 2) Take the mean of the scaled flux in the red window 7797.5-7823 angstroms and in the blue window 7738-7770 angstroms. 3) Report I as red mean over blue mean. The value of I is 1.0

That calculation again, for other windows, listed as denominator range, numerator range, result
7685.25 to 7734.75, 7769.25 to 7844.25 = 1.04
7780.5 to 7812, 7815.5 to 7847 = 0.98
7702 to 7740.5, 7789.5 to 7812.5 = 1.05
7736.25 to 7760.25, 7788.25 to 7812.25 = 1.06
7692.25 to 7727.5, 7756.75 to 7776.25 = 1.05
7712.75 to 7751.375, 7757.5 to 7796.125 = 1.03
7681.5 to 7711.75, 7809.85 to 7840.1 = 1.05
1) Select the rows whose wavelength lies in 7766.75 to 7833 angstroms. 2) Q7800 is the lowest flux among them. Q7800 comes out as 13.1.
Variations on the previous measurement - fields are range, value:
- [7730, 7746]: 13.39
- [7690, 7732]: 13.24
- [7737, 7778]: 13.15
